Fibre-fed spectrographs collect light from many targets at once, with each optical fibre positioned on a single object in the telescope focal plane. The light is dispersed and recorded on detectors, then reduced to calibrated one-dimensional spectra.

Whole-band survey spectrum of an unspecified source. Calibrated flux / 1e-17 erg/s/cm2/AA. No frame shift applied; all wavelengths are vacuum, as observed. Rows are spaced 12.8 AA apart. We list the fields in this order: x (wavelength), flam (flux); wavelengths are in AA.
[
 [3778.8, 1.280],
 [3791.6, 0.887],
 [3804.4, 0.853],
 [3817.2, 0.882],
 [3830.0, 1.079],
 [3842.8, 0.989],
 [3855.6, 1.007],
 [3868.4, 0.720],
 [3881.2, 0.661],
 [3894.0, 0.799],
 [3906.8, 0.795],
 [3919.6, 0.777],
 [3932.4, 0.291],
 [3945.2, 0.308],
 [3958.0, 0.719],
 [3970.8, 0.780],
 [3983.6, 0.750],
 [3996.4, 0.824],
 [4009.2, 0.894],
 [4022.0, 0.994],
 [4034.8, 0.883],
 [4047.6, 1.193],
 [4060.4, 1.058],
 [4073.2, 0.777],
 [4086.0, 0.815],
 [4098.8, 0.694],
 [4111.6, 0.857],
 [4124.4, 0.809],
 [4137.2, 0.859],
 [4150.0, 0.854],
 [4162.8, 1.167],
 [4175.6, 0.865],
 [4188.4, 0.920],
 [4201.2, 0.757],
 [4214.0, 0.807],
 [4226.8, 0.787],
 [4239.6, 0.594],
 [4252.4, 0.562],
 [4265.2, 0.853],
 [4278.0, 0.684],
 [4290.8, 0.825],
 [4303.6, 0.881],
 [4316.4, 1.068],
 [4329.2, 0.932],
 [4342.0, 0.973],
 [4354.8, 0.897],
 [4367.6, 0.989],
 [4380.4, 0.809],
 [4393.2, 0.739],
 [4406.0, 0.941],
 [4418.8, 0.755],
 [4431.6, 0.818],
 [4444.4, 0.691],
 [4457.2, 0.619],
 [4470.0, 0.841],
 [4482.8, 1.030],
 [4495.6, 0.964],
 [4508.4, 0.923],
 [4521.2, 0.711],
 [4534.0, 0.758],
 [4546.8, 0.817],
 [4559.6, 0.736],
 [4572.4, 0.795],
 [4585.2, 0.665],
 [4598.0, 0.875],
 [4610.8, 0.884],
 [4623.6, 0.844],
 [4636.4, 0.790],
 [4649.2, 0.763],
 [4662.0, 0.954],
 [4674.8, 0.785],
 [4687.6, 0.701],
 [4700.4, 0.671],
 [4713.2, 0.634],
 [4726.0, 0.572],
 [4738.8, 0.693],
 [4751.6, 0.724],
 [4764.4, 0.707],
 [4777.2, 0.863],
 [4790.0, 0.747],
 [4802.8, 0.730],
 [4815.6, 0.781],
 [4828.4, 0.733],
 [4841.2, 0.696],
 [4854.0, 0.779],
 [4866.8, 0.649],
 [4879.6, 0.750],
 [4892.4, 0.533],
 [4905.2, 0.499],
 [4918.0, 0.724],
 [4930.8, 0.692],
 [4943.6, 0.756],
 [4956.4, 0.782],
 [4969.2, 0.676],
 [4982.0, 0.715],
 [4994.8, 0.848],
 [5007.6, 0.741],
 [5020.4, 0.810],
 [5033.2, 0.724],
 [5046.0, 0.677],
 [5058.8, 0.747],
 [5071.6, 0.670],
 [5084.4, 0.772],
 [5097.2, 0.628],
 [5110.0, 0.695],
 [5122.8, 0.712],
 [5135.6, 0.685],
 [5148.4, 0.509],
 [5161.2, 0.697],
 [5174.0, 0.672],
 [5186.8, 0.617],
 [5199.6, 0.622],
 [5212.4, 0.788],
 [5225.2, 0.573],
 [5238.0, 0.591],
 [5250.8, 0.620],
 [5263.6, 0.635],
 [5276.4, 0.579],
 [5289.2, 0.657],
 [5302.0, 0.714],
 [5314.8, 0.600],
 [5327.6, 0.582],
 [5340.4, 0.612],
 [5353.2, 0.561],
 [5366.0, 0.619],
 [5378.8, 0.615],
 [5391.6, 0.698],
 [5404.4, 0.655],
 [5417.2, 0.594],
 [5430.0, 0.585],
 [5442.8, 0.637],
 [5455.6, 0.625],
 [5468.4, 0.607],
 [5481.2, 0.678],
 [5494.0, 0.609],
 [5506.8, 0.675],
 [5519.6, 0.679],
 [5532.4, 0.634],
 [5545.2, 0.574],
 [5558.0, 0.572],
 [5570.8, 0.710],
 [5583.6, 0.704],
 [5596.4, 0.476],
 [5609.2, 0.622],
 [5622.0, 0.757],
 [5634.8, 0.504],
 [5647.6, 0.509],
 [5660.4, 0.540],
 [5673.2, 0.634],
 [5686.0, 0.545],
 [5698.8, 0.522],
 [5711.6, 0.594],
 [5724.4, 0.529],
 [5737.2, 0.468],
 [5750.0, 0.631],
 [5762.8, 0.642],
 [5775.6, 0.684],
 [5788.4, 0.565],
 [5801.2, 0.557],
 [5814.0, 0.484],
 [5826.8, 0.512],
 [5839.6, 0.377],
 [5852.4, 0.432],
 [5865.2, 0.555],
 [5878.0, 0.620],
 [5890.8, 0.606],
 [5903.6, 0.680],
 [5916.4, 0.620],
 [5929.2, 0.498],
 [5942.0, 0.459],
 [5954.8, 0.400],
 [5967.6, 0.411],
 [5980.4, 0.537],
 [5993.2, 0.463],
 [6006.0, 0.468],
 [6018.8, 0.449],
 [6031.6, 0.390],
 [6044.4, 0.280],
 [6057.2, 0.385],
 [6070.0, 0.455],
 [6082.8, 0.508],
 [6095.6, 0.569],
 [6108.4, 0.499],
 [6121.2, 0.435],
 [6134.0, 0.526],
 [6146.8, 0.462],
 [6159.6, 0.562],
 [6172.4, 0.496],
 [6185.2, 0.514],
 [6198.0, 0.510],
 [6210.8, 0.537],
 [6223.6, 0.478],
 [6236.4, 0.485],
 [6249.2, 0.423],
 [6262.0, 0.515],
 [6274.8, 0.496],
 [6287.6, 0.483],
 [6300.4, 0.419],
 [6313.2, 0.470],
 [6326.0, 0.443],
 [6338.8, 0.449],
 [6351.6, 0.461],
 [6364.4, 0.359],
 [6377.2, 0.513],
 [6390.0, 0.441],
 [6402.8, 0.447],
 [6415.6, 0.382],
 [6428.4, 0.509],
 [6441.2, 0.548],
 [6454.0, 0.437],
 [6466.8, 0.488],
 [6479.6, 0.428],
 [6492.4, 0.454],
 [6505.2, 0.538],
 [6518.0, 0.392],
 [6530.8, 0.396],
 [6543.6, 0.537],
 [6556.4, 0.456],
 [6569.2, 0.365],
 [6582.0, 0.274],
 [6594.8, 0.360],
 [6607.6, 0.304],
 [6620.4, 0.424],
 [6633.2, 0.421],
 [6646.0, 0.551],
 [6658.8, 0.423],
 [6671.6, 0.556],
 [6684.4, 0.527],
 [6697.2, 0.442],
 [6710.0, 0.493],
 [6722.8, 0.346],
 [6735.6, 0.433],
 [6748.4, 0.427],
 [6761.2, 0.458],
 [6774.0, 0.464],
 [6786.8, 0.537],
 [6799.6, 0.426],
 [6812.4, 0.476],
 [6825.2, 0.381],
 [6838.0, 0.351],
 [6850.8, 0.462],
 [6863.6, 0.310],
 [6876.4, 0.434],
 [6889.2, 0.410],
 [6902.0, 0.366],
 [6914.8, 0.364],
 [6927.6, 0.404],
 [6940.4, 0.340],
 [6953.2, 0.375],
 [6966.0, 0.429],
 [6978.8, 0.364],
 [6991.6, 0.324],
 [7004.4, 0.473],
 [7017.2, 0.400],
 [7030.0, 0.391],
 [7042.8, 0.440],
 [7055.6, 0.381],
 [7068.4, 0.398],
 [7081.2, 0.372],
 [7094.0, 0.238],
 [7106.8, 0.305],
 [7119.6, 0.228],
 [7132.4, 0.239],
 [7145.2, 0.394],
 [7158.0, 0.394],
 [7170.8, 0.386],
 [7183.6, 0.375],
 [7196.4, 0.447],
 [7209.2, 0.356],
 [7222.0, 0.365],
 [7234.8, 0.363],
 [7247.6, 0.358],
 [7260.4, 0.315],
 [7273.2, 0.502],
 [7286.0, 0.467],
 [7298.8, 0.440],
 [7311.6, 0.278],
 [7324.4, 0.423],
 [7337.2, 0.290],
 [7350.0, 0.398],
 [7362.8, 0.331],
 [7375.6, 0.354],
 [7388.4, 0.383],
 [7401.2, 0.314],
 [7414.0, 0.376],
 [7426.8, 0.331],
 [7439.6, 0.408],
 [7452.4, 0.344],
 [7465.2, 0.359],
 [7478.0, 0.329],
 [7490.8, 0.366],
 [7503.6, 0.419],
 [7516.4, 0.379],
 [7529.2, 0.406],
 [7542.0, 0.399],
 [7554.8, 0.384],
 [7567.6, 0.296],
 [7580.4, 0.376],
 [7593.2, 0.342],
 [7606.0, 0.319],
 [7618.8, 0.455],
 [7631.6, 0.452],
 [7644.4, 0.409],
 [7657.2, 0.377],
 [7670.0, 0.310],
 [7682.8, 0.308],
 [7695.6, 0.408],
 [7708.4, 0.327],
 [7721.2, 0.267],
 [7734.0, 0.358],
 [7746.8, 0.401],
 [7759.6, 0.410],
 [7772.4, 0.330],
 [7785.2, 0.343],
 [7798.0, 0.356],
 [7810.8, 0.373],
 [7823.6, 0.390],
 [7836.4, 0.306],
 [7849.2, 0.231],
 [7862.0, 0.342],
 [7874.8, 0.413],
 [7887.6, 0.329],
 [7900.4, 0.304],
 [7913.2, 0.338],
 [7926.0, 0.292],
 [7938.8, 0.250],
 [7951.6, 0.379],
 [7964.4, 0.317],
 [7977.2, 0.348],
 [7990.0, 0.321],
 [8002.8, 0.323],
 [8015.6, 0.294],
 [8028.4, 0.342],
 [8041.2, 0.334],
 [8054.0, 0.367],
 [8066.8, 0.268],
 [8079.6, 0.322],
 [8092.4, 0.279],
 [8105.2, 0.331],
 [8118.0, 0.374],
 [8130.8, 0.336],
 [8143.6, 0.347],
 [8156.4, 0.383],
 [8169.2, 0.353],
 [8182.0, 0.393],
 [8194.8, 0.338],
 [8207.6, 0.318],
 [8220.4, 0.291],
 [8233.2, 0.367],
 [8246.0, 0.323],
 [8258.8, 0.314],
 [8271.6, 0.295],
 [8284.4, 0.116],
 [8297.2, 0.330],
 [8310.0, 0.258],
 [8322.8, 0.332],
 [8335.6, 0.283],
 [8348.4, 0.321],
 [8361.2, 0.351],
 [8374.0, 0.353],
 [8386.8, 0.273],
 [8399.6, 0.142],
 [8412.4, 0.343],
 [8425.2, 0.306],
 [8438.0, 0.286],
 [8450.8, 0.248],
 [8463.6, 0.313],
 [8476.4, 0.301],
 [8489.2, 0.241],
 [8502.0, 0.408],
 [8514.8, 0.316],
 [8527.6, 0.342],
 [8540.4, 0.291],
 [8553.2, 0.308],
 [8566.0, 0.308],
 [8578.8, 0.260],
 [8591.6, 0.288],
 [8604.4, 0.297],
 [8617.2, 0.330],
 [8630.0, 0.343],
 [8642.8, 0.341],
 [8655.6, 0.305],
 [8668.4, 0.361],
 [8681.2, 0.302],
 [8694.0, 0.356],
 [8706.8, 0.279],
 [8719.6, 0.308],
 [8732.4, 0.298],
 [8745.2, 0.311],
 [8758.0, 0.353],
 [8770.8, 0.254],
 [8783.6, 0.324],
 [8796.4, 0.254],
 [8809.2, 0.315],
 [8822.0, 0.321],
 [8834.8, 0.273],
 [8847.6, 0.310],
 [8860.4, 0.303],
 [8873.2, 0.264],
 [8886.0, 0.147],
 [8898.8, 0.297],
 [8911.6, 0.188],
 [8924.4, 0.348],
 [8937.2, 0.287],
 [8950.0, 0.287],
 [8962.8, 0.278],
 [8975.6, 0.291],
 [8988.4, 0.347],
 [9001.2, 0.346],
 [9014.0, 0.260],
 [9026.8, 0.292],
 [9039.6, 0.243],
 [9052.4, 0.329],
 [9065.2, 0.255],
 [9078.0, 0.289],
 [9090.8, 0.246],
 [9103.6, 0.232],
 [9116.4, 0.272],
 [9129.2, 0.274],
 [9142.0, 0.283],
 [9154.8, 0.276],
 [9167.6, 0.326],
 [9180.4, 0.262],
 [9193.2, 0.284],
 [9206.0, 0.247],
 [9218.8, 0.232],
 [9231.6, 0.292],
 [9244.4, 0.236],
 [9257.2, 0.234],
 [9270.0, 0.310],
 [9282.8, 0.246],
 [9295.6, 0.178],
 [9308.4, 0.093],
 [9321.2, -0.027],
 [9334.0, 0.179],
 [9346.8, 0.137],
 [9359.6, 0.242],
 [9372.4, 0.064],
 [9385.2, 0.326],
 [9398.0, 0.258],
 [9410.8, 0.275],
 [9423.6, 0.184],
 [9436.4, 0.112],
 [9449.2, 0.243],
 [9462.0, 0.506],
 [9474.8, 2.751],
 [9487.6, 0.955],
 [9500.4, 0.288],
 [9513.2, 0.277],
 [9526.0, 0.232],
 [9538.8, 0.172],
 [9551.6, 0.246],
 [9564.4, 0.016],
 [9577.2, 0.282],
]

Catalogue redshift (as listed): 1.54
